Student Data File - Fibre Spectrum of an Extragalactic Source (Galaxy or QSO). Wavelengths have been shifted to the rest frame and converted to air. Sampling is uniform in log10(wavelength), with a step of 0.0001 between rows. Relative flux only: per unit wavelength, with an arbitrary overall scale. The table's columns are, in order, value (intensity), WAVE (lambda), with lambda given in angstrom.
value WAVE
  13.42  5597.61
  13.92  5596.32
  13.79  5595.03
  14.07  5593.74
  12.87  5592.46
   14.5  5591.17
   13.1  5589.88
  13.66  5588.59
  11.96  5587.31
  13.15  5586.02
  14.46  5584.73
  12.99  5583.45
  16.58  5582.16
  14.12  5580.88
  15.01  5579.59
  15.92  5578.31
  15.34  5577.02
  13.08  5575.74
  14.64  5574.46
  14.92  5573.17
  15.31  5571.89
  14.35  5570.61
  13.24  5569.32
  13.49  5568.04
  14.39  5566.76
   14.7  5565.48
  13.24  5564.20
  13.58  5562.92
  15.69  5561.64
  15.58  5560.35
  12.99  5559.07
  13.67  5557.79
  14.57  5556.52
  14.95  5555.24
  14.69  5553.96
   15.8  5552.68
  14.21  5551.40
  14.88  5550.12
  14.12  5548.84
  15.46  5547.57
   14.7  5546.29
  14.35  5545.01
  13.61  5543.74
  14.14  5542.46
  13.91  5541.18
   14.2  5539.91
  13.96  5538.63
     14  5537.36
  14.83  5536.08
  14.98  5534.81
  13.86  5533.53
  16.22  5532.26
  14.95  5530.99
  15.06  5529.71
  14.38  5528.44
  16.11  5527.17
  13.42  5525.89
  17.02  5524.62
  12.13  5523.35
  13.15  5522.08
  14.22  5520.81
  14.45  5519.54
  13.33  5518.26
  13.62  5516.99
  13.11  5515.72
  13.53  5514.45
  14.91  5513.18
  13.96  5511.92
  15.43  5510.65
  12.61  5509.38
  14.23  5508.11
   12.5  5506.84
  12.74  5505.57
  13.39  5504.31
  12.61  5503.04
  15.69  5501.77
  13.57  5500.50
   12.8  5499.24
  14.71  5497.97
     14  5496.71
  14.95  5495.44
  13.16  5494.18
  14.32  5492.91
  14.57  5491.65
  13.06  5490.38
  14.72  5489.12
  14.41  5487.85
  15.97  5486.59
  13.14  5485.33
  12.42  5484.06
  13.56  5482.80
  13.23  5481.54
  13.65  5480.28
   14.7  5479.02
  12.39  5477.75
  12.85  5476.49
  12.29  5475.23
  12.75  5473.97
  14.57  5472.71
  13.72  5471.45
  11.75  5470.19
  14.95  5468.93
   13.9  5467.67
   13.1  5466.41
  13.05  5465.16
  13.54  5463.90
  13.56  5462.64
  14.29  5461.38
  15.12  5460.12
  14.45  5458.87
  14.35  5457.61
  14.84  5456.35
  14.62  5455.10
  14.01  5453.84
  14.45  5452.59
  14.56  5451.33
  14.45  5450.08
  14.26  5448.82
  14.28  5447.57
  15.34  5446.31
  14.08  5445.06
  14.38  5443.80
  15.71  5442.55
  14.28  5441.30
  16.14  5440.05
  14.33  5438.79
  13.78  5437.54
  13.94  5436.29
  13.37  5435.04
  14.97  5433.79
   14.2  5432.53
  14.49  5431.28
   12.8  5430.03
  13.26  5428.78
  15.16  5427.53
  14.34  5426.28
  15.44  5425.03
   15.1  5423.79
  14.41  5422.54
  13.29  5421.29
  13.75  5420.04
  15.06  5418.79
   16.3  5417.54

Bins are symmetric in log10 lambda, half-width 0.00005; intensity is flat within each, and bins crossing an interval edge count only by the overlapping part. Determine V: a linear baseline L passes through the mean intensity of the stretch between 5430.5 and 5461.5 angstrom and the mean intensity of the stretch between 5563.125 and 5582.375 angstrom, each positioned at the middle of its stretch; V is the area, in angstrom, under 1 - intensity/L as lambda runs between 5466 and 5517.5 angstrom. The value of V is 2.8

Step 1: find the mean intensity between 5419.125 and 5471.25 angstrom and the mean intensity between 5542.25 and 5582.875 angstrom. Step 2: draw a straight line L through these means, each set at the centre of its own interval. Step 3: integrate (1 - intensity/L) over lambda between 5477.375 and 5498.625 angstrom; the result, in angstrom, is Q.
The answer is 0.6 angstrom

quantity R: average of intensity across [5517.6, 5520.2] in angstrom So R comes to 13.8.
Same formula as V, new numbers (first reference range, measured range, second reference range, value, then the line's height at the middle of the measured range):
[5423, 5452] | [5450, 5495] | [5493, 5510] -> 0.5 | 14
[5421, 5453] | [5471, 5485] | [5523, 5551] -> 1.2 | 14.5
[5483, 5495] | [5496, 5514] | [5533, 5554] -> 0.4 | 14.1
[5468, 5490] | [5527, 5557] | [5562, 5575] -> -1.3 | 14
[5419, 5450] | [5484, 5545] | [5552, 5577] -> 1.2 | 14.4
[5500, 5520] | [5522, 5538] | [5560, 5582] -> -0.8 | 14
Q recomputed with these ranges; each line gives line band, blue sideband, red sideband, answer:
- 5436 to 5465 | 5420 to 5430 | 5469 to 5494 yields -0.97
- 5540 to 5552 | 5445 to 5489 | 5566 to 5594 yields -0.25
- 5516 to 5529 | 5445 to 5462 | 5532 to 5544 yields 0.19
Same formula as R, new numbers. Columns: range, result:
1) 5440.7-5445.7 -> 14.6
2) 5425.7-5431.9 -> 14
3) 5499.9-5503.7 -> 13.9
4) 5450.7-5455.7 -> 14.4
